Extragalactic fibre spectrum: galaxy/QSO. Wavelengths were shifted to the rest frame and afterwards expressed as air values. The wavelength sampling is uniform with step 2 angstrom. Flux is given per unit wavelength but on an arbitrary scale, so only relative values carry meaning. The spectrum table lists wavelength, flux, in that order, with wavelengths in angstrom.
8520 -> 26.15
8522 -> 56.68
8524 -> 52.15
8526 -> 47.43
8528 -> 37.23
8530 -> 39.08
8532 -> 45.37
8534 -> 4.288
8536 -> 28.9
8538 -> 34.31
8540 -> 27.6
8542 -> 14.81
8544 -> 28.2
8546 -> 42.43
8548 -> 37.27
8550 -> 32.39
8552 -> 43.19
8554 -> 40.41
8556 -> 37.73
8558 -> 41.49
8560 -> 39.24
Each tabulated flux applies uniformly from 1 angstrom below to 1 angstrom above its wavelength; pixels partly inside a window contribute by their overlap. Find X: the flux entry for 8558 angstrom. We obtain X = 41.49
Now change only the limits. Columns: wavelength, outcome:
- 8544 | 28.2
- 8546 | 42.43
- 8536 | 28.9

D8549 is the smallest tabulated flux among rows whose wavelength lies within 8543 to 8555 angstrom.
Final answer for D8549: 28.2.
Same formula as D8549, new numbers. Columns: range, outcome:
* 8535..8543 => 14.81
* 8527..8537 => 4.288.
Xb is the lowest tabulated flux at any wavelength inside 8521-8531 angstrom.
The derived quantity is 37.23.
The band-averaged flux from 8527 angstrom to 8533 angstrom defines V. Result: 40.6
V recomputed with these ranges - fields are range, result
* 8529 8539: 30.4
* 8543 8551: 35.1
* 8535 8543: 26.4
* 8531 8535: 24.8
